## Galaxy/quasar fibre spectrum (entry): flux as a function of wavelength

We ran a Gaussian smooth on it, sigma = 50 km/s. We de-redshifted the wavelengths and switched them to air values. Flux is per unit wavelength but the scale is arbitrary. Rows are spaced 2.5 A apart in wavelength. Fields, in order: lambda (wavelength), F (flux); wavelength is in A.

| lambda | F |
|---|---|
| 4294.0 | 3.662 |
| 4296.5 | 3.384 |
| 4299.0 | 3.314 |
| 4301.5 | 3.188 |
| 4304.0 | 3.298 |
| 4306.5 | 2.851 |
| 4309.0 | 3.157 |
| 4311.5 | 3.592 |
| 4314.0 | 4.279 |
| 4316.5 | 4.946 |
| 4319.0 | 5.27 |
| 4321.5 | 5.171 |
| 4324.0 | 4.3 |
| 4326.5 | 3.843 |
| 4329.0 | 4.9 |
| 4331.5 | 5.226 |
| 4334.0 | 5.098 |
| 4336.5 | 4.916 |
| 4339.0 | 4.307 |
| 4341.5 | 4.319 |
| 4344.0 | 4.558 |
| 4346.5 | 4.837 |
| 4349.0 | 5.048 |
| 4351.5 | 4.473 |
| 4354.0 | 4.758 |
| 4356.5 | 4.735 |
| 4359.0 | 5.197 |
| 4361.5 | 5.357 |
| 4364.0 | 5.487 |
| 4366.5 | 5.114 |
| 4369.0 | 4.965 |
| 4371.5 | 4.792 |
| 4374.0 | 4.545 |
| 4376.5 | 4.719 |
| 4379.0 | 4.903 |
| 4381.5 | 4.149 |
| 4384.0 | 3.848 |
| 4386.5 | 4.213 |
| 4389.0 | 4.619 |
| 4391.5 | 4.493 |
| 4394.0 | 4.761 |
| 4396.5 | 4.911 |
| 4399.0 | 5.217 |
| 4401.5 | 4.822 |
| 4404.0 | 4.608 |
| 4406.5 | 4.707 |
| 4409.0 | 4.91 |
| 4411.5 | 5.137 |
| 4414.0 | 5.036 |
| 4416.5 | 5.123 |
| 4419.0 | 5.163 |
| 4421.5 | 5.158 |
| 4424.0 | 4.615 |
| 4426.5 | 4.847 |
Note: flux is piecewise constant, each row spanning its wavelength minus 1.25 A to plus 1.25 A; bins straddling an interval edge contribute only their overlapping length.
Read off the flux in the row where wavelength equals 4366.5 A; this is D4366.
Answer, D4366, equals 5.114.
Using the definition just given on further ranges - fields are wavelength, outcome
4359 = 5.197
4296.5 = 3.384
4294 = 3.662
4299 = 3.314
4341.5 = 4.319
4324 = 4.3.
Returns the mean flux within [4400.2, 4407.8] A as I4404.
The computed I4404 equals 4.72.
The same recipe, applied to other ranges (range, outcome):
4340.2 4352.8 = 4.65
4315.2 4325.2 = 4.92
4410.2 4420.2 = 5.11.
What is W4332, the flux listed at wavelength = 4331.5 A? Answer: 5.226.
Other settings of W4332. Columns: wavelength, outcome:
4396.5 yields 4.911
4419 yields 5.163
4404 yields 4.608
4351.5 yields 4.473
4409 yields 4.91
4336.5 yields 4.916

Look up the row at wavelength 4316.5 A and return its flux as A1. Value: 4.946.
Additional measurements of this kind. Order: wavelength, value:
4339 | 4.307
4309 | 3.157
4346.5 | 4.837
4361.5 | 5.357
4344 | 4.558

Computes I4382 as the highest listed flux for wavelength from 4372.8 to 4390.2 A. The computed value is 4.903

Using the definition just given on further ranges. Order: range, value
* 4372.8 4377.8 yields 4.719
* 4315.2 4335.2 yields 5.27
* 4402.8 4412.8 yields 5.137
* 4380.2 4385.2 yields 4.149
